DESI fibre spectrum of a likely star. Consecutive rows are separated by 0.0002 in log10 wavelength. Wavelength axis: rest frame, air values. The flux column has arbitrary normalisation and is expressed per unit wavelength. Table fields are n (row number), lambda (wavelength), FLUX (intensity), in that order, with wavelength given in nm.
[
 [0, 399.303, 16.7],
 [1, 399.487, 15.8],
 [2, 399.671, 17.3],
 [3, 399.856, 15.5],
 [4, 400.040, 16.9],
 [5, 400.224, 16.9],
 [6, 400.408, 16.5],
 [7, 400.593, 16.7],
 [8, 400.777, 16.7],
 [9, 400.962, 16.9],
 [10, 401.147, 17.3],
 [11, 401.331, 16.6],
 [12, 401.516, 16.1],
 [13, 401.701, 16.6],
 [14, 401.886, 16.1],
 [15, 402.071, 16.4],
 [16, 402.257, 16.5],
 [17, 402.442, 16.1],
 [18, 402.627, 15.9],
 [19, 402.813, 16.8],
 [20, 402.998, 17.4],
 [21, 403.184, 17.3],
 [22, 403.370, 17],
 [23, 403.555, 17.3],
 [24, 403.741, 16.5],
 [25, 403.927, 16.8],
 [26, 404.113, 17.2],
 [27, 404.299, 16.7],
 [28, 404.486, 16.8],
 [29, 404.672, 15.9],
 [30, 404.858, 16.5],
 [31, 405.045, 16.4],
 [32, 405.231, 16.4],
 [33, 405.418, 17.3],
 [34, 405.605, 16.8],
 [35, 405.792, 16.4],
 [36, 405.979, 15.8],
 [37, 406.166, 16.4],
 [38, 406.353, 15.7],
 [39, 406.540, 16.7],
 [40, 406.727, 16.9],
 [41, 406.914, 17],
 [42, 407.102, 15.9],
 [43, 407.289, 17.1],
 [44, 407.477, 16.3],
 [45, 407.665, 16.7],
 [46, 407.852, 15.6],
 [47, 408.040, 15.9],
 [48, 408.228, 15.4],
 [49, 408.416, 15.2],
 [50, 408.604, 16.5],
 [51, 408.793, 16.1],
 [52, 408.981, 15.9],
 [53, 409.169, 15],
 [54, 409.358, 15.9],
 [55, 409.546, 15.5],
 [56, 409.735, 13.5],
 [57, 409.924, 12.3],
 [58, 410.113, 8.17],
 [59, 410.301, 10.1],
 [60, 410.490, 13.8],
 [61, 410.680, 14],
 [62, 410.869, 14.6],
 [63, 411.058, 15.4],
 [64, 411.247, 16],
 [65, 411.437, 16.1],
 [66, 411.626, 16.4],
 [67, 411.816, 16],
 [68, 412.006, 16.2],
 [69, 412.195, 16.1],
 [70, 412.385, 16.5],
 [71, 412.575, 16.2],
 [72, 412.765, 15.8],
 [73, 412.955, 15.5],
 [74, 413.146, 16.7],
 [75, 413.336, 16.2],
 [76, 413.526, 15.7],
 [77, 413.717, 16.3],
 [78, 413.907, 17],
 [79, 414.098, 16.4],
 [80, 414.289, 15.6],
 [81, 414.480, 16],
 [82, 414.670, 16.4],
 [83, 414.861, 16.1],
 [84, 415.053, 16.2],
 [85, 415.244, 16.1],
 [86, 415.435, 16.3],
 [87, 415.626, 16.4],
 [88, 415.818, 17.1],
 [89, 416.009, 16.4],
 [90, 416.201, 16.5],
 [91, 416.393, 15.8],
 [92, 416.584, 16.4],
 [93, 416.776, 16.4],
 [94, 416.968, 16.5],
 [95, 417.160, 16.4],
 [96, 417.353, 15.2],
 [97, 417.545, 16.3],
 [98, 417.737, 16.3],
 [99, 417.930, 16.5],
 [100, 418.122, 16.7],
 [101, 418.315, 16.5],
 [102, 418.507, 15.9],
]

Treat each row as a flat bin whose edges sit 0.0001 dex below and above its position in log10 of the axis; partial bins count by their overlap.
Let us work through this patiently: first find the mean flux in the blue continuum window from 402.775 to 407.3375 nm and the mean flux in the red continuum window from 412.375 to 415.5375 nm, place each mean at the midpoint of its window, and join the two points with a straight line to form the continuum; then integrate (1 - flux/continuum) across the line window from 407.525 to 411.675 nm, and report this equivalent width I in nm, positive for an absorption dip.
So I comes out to 0.43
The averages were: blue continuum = 16.7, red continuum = 16.2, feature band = 14.7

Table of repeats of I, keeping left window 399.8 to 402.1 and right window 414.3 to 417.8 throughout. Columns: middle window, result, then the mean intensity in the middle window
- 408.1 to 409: 0.03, 15.8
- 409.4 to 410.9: 0.33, 12.8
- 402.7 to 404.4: -0.05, 17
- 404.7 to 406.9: 0.00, 16.5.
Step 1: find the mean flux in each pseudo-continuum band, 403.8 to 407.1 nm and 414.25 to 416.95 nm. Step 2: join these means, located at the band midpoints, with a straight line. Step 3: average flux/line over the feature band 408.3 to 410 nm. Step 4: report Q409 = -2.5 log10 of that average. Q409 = 0.09 mag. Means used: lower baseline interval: 16.5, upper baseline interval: 16.3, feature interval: 15.1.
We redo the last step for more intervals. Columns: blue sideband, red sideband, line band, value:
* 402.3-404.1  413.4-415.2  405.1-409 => 0.020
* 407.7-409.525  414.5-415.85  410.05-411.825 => 0.137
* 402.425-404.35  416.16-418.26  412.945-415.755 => 0.011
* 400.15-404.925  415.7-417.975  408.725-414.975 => 0.080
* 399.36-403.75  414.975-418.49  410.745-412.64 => 0.034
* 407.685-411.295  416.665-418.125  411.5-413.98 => -0.068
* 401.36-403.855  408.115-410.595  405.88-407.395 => -0.091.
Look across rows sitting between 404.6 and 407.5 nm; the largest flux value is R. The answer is 17.3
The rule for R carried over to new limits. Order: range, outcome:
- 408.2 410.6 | 16.5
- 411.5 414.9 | 17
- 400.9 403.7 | 17.4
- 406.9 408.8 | 17.1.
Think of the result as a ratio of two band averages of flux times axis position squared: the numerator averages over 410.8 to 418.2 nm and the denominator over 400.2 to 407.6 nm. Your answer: 1.0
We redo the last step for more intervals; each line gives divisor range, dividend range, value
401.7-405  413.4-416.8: 1.04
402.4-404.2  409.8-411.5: 0.82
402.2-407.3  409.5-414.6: 0.94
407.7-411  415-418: 1.17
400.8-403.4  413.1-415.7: 1.04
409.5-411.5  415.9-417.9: 1.24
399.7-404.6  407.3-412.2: 0.93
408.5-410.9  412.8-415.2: 1.18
